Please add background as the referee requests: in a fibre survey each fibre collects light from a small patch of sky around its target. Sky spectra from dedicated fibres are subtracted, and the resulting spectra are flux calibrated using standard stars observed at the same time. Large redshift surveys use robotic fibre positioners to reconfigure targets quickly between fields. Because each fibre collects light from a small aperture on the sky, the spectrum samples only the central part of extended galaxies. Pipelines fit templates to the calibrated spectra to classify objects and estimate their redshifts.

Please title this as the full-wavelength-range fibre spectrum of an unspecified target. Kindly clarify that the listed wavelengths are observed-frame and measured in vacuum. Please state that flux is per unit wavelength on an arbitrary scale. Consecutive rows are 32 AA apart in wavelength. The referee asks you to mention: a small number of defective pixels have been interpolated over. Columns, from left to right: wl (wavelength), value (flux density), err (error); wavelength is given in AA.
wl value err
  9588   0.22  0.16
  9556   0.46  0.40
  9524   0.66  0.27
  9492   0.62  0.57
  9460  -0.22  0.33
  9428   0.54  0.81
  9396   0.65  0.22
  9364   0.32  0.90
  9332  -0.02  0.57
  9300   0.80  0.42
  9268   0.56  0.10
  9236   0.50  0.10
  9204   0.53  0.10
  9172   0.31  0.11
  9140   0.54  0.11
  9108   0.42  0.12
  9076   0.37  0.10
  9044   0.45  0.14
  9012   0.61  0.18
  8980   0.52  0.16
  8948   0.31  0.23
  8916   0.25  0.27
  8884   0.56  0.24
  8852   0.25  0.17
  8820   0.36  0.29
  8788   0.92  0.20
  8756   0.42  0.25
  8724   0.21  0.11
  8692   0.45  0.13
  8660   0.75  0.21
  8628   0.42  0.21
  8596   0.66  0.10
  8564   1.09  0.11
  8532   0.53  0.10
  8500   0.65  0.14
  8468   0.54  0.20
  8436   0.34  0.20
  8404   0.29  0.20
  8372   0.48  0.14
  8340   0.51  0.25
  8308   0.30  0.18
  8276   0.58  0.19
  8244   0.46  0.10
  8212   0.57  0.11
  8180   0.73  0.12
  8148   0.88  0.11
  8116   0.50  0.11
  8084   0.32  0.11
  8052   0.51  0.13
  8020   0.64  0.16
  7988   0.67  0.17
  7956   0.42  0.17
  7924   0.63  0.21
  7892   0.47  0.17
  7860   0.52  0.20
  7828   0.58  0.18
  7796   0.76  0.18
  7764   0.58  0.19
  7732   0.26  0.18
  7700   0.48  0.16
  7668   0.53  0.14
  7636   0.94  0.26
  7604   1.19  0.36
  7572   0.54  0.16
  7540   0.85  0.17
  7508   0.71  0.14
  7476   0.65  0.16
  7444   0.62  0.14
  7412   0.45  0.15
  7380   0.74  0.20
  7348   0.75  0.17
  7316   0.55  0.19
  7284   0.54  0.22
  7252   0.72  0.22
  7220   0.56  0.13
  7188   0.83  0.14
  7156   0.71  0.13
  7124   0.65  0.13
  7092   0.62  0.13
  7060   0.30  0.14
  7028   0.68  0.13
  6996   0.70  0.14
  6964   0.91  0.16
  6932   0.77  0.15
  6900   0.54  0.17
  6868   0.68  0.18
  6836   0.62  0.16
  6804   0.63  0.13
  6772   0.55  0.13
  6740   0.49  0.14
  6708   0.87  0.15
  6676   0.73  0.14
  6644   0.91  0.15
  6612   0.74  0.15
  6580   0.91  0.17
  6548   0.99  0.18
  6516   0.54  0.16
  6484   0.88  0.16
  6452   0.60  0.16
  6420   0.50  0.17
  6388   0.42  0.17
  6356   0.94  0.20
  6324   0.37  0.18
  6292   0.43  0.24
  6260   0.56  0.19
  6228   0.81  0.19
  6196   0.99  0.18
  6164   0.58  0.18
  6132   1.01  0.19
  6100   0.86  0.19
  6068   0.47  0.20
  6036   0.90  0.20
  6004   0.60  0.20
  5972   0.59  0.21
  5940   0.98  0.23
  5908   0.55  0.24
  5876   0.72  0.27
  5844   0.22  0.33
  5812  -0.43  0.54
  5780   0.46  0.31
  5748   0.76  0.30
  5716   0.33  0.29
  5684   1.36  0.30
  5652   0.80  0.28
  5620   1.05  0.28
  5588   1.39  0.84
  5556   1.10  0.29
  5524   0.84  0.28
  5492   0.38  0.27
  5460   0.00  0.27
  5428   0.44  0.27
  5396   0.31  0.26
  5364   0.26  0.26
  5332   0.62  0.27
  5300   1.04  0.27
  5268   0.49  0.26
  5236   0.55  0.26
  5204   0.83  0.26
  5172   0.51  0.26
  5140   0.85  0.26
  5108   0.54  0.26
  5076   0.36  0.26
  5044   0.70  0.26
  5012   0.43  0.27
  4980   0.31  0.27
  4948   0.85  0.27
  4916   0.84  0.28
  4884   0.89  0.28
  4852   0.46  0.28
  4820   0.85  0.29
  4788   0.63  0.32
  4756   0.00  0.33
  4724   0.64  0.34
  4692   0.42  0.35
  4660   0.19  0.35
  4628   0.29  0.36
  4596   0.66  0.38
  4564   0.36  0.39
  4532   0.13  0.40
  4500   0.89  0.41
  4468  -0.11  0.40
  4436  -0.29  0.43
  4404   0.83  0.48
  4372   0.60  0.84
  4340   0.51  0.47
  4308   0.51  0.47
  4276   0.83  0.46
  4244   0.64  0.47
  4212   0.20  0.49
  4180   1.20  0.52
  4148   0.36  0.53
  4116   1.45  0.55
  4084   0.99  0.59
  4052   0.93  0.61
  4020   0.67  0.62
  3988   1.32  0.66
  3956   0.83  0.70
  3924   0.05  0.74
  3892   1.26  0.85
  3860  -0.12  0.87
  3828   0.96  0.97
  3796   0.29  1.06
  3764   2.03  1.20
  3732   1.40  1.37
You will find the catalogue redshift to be 0.306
